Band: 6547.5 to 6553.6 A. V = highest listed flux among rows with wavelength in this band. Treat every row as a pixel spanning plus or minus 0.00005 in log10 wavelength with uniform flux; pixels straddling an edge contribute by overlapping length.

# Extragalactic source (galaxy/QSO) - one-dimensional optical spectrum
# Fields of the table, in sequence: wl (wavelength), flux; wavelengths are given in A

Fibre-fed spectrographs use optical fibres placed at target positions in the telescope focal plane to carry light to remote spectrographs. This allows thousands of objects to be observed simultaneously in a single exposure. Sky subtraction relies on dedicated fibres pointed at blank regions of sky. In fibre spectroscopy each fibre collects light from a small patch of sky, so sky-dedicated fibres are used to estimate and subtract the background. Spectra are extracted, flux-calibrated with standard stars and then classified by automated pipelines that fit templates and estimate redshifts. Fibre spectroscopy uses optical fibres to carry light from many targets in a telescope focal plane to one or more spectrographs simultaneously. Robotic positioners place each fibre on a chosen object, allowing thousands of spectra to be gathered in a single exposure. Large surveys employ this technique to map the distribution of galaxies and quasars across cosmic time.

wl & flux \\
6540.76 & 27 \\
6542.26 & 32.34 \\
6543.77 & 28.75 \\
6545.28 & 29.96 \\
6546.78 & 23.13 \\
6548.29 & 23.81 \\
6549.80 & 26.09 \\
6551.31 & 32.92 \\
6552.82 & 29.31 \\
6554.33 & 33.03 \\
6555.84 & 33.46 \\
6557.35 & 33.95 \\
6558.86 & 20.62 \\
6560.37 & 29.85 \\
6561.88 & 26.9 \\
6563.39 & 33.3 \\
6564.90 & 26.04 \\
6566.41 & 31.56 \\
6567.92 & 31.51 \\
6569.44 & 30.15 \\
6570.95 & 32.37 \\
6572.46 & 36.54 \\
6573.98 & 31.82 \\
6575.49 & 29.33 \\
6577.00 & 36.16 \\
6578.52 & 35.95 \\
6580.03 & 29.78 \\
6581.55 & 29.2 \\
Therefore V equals 32.92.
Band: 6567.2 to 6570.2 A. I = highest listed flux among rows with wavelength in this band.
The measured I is 31.51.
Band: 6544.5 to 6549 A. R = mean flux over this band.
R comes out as 25.7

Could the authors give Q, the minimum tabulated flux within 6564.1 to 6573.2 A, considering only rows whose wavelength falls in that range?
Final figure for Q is 26.04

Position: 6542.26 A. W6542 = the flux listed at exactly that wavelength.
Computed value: 32.34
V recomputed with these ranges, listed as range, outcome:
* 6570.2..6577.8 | 36.54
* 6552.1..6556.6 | 33.46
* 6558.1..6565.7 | 33.3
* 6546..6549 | 23.81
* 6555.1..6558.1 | 33.95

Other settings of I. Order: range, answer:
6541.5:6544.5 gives 32.34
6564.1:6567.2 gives 31.56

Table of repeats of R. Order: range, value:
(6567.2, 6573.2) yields 32.6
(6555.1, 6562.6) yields 29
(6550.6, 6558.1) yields 32.5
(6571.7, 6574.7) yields 34.2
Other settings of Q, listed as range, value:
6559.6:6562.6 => 26.9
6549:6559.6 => 20.62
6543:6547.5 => 23.13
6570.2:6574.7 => 31.82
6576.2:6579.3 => 35.95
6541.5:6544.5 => 28.75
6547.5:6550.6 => 23.81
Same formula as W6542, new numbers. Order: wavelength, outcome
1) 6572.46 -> 36.54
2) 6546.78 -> 23.13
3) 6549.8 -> 26.09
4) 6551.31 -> 32.92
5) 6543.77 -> 28.75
